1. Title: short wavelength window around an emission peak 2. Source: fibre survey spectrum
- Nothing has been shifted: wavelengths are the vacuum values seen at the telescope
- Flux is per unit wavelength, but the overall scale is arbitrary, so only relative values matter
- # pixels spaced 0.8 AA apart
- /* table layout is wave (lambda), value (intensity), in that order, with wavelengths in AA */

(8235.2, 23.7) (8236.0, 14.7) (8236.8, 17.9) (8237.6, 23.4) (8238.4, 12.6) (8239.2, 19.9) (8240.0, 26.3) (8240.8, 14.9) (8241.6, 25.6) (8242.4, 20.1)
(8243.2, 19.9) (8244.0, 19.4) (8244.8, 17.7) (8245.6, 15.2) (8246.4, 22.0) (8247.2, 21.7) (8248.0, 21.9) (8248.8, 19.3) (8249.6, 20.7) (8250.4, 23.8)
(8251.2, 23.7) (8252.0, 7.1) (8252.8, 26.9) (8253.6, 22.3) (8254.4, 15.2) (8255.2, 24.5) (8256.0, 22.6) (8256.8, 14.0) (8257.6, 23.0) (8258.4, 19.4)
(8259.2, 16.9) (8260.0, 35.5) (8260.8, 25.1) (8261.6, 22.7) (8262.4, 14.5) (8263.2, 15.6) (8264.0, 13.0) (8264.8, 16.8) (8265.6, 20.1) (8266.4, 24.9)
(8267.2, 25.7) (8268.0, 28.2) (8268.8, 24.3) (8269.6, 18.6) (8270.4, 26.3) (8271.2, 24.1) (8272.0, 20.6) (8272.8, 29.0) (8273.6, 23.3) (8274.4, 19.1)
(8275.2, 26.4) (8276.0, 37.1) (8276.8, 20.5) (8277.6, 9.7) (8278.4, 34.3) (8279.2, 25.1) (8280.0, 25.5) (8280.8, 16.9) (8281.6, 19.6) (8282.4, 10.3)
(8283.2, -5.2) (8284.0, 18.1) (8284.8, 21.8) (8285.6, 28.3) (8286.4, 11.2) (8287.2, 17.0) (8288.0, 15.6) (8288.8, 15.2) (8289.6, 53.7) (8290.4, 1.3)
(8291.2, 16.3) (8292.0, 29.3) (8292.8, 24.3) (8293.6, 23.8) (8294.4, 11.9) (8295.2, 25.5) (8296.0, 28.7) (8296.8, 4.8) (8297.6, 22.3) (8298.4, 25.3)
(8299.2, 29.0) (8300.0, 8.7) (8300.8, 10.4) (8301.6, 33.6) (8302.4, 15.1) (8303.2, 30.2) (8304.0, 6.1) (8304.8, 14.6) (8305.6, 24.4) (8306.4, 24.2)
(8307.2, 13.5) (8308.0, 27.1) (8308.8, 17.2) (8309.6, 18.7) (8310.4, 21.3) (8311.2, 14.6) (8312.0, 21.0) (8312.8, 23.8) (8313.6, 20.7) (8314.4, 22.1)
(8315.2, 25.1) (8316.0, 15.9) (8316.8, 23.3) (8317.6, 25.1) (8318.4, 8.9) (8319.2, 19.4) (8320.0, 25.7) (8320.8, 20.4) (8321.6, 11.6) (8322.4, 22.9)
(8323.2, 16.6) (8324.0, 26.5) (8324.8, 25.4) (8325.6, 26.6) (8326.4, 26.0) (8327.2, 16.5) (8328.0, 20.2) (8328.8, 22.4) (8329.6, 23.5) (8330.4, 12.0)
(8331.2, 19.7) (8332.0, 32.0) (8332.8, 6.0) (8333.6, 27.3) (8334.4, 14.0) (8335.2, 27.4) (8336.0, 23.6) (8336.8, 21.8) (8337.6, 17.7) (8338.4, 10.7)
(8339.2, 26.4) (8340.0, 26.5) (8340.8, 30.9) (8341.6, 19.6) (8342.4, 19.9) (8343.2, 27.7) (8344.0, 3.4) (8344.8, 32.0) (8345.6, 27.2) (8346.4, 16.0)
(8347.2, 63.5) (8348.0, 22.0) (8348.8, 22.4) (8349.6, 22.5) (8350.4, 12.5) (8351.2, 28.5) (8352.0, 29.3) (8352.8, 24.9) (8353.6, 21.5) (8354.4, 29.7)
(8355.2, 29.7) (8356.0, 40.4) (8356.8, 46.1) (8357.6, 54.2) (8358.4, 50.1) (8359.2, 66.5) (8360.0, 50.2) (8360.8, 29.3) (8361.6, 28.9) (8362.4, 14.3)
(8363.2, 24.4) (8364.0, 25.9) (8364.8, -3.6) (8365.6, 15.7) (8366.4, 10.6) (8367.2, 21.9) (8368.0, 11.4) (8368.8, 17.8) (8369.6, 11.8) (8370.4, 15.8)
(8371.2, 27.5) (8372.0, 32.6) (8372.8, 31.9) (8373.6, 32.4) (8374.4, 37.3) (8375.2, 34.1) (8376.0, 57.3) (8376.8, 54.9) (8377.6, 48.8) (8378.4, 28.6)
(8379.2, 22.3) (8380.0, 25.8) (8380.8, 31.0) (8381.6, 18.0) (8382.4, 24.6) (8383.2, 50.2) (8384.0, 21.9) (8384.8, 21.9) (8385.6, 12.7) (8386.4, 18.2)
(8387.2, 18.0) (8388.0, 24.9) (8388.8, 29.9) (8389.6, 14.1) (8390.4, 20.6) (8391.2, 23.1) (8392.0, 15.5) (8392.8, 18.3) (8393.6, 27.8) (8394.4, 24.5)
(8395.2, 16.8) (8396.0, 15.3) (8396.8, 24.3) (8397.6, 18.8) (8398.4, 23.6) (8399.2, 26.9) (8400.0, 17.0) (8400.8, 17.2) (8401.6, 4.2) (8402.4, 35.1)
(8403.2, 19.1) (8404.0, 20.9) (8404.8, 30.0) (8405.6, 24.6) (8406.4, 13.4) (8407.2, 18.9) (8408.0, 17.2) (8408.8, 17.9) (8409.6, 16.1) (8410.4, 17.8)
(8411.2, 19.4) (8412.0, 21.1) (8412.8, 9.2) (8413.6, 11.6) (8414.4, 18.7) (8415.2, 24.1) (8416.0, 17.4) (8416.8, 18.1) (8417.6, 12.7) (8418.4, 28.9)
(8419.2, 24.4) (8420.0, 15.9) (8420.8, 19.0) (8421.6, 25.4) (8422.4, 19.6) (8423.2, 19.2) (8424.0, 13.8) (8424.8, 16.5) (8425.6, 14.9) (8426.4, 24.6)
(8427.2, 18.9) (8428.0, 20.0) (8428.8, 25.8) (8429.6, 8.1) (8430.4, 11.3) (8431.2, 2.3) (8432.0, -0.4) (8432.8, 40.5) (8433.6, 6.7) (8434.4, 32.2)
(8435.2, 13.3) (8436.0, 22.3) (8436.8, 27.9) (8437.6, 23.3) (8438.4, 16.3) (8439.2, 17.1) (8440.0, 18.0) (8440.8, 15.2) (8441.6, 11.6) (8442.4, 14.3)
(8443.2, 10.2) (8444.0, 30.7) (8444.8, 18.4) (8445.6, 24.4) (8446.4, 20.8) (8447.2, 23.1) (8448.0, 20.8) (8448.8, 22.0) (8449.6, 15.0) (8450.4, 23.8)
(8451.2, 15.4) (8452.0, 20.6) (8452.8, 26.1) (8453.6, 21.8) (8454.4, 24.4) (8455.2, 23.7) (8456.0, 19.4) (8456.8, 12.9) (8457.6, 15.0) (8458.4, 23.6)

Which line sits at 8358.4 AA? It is [S II] 6716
